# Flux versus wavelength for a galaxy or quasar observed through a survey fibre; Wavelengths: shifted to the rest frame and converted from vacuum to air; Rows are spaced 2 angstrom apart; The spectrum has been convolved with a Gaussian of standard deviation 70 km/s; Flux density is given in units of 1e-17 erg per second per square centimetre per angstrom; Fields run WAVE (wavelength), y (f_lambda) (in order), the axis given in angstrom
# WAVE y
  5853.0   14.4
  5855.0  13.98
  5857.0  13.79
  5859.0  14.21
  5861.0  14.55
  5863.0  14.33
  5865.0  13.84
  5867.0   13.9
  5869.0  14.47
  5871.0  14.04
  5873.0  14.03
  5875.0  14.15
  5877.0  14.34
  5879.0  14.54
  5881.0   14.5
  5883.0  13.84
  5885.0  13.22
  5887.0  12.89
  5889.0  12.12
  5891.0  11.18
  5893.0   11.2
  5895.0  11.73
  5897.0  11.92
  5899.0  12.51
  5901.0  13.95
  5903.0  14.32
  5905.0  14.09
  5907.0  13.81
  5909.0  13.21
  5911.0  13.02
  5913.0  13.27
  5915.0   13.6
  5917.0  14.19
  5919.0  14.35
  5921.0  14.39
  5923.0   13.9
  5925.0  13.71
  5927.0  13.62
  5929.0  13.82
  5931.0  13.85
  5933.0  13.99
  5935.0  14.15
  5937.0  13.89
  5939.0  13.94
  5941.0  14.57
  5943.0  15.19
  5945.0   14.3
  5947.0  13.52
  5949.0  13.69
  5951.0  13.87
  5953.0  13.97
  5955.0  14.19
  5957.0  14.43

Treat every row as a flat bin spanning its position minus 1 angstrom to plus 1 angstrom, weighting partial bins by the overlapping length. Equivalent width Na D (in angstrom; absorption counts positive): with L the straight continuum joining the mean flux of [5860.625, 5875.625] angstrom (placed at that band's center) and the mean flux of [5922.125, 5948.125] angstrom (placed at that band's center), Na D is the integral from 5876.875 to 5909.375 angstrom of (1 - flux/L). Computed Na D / 2.3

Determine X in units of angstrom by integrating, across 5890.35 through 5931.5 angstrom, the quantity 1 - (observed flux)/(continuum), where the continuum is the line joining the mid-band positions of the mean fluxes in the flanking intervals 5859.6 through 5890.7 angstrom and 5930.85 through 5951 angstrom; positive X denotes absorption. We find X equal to 2.0 angstrom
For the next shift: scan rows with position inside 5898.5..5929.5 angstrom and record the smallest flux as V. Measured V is 12.51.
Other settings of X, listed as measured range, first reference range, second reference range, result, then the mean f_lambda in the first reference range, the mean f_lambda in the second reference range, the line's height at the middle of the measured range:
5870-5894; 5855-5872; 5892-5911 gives 0.43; 14.1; 13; 13.6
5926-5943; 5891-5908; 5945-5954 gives -0.65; 12.8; 13.8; 13.5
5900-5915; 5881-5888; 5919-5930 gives 0.08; 13.5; 13.9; 13.7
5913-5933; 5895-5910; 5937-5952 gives -0.30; 13.3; 14.1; 13.7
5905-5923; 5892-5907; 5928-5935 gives -0.54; 12.9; 13.9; 13.4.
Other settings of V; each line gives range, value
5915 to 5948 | 13.52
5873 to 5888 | 12.89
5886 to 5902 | 11.18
